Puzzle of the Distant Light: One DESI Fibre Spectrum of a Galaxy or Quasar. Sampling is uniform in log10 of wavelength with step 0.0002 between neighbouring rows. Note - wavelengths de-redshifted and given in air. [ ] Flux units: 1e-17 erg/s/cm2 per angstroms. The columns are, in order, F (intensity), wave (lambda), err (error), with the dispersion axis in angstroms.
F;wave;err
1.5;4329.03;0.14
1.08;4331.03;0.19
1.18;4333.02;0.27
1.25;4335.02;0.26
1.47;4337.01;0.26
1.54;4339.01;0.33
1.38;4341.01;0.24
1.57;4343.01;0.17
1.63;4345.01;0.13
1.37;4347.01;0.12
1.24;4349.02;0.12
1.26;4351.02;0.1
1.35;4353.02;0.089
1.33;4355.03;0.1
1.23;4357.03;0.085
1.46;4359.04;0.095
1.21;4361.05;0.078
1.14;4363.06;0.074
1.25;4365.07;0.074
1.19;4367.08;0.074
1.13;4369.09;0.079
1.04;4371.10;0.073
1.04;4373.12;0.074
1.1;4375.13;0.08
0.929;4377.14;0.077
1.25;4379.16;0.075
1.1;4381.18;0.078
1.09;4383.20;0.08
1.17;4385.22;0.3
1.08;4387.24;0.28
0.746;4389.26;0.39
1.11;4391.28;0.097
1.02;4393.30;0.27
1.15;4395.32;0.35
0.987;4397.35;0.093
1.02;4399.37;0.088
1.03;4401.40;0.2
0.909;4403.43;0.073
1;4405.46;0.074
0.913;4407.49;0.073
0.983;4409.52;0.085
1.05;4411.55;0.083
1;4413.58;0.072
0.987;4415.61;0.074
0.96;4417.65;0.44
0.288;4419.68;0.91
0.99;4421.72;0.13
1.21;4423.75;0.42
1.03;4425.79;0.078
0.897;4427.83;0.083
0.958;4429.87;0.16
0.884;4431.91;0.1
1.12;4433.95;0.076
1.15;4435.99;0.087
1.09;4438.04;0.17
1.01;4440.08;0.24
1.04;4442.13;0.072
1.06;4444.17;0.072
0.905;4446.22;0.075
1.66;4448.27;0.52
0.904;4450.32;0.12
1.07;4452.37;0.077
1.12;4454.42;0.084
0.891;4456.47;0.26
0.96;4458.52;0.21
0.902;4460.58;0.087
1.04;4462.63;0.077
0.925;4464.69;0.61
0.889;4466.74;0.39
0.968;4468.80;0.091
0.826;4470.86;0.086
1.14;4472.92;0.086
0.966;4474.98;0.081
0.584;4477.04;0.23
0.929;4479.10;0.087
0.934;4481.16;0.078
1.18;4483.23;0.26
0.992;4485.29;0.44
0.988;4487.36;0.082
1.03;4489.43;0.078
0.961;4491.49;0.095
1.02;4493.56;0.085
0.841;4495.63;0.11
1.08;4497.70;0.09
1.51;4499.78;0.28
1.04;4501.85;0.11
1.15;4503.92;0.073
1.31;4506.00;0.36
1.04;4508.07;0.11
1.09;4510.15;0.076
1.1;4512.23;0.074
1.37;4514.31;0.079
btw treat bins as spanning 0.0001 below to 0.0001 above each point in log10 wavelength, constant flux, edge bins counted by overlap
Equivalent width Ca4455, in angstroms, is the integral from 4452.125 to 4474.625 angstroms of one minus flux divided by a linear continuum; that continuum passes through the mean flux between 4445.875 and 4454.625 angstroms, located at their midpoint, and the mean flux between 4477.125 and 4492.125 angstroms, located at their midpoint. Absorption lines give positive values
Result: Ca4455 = 2.3 angstroms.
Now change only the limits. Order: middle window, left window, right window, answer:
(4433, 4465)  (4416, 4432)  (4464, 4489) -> -4.5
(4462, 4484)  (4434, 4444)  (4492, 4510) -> 3.2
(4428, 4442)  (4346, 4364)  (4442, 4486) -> 0.6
